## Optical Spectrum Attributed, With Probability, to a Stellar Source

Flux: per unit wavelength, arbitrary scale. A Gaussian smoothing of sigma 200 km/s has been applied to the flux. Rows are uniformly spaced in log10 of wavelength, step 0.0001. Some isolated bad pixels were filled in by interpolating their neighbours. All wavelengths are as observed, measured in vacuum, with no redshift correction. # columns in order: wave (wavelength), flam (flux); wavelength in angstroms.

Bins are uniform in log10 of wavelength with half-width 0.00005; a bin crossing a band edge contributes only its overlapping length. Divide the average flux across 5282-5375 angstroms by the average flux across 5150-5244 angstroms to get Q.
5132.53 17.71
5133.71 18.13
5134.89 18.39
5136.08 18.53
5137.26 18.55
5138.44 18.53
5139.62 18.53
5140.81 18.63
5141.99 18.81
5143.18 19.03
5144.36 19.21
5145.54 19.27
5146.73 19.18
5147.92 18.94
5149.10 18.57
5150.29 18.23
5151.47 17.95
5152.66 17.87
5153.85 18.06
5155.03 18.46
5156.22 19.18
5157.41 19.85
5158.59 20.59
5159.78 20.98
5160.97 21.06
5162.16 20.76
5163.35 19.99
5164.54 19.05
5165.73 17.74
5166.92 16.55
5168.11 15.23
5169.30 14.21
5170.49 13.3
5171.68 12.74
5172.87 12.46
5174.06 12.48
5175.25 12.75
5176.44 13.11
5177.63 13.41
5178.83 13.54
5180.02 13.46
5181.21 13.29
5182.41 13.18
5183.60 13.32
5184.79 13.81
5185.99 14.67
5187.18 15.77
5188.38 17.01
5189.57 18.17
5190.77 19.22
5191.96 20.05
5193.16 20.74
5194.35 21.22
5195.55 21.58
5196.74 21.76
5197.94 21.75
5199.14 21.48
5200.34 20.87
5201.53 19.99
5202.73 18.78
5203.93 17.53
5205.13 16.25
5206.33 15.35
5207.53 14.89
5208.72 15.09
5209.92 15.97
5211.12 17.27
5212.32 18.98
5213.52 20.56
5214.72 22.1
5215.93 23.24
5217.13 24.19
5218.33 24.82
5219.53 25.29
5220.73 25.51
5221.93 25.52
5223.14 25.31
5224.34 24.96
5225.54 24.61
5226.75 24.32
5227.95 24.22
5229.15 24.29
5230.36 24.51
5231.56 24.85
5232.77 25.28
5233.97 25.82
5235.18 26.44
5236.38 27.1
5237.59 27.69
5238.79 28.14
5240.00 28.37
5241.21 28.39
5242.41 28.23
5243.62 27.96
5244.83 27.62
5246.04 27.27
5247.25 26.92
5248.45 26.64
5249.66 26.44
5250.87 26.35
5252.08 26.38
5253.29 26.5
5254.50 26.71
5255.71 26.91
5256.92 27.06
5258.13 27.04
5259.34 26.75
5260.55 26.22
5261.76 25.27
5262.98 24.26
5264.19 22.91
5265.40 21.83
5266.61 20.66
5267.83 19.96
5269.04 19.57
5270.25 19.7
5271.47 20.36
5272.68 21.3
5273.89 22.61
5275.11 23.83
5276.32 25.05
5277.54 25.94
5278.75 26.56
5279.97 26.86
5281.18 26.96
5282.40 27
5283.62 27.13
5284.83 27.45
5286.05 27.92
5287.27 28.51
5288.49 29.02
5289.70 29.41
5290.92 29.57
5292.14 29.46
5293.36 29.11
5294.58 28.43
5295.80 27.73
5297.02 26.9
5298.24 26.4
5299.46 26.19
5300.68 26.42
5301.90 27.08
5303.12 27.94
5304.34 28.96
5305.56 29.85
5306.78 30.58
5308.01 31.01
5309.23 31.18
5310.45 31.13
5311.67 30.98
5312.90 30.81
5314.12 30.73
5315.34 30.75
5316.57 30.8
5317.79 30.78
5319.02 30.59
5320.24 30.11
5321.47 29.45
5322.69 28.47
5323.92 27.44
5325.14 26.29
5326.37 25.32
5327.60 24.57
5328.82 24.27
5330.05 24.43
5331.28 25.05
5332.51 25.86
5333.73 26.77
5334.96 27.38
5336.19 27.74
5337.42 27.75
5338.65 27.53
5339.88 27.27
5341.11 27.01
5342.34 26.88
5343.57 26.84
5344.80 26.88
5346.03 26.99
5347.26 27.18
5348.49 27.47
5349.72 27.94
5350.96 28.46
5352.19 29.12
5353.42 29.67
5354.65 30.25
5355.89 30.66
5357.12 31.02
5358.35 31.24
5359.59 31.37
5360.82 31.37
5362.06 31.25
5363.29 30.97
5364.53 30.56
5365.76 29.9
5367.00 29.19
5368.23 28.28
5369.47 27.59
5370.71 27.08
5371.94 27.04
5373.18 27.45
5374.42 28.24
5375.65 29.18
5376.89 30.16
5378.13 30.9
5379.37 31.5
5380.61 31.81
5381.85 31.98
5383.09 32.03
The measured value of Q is 1.43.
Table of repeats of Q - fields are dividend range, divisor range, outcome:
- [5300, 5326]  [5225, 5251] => 1.12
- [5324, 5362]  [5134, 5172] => 1.51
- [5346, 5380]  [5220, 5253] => 1.12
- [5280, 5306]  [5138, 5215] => 1.59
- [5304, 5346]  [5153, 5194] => 1.72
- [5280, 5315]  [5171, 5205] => 1.72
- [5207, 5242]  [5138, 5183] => 1.39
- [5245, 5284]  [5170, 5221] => 1.41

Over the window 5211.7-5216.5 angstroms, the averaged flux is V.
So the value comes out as 21.2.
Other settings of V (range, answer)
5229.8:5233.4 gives 24.9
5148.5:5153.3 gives 18.2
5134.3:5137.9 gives 18.5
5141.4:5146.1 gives 19.1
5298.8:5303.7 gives 26.9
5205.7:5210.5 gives 15.3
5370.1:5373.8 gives 27.2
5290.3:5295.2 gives 29.1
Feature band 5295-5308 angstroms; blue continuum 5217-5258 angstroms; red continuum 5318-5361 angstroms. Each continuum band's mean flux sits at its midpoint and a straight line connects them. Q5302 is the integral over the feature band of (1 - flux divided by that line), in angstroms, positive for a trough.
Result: -0.3 angstroms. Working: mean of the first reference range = 26.2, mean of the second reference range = 27.9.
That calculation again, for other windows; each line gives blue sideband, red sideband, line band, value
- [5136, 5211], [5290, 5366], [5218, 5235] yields -2.97 angstroms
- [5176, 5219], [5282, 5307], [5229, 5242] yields -2.71 angstroms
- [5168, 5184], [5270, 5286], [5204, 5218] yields -1.05 angstroms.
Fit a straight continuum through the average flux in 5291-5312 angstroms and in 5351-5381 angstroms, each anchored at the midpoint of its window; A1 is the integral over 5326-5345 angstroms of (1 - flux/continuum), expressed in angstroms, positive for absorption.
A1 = 1.9 angstroms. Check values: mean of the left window 28.8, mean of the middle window 26.3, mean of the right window 29.8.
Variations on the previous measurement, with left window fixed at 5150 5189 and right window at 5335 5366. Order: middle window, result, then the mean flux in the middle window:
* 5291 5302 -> -1.1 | 27.6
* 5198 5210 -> 0.4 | 17.9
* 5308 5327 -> -2.3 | 29.7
